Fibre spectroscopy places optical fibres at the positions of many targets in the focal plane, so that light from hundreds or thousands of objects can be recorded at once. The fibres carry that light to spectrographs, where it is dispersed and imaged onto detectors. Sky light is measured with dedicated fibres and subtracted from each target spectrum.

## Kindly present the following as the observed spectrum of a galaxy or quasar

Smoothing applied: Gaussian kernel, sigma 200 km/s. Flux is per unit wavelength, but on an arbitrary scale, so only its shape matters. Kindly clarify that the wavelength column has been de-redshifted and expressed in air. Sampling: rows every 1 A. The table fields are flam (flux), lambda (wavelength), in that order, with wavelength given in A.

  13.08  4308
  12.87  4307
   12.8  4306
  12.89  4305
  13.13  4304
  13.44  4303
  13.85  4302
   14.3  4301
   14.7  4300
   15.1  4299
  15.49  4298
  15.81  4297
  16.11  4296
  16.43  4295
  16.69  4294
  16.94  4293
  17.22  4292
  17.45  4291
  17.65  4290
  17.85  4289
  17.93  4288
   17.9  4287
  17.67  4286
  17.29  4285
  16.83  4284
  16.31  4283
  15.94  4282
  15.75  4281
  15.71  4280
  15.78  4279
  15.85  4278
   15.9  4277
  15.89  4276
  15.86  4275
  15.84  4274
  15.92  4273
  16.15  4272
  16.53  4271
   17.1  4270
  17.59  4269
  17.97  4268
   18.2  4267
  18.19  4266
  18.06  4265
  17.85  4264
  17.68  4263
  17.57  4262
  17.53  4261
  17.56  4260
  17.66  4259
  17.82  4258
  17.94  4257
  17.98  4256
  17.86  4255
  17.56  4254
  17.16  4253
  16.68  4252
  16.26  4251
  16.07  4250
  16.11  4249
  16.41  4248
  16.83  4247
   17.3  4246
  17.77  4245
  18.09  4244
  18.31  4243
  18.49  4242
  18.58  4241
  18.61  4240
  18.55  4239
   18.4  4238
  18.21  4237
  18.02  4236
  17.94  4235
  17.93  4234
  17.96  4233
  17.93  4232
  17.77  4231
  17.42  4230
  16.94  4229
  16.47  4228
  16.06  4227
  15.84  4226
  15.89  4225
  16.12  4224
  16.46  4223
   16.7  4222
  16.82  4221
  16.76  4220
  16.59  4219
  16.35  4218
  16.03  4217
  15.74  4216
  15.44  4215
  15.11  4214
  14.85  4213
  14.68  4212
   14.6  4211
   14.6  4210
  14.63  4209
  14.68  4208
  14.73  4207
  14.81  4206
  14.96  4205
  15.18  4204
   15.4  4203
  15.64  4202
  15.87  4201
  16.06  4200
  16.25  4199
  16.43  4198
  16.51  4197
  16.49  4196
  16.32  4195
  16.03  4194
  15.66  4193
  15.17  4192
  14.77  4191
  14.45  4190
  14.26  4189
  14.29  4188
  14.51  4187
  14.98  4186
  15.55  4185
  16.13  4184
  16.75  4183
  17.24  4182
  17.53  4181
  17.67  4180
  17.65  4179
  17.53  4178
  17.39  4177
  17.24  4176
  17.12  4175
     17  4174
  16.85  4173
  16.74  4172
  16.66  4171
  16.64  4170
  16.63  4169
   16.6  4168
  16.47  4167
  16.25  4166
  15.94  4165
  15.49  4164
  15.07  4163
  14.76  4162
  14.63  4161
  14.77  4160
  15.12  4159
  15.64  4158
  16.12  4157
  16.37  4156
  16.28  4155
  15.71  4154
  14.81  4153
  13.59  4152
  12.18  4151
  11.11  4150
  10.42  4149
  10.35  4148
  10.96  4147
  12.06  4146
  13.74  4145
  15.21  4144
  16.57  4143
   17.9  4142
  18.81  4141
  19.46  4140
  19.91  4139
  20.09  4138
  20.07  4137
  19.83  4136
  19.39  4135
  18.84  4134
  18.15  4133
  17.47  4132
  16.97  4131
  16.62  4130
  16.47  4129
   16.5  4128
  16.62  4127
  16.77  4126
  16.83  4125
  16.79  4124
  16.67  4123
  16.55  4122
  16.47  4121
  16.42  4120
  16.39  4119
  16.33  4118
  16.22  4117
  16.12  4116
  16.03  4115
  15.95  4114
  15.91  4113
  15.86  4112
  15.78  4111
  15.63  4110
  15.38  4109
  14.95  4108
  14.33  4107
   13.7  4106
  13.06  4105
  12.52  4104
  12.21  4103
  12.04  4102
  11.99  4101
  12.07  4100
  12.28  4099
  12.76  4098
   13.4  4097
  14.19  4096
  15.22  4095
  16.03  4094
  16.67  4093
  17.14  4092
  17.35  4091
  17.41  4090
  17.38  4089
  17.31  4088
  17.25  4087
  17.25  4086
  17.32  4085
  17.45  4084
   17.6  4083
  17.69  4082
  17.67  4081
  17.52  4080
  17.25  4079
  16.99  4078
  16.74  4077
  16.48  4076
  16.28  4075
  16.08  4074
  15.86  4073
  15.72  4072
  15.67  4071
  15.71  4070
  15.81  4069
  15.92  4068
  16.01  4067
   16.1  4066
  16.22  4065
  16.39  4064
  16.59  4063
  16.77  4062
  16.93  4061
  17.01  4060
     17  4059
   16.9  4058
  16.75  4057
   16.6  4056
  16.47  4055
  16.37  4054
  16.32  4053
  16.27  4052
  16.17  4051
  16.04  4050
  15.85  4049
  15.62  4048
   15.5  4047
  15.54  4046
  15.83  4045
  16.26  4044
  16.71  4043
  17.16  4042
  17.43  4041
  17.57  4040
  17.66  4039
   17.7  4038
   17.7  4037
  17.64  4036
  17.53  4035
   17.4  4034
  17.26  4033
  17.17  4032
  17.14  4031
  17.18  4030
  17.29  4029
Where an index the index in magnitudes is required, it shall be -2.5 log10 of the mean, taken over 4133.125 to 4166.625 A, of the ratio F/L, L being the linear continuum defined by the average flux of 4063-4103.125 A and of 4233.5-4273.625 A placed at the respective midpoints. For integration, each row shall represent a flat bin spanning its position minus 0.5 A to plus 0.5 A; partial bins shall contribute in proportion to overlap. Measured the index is 0.06 mag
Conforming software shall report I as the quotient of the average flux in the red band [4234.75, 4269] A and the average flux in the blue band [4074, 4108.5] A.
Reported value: 1.14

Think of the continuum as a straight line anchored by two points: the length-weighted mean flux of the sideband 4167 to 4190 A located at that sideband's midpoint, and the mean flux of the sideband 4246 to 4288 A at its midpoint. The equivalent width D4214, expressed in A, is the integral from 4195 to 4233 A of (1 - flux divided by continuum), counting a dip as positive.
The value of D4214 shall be 1.63 A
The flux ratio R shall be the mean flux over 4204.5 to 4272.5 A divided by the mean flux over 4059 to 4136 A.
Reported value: 1.05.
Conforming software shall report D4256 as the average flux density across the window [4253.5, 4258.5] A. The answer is 17.8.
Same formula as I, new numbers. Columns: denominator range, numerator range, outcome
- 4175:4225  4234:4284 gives 1.09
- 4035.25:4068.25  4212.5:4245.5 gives 1.03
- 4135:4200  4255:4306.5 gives 1.04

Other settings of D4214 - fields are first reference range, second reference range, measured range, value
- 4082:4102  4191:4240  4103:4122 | 0.5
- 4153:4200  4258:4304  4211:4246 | -1.4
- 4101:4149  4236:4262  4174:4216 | 2.8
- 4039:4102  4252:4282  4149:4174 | 1.8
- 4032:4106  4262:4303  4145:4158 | 2.3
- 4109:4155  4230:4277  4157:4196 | 1.3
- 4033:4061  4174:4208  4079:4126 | 2.2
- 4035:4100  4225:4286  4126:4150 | 0.3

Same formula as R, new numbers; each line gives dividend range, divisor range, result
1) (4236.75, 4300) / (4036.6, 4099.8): 1.04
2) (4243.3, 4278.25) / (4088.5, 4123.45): 1.13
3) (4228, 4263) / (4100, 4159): 1.12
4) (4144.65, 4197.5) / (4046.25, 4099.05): 0.94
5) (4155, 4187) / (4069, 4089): 0.97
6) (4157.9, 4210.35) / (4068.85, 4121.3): 1.01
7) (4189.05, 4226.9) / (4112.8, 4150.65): 0.95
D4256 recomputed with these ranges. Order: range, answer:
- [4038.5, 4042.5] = 17.5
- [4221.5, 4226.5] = 16.2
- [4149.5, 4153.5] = 12.9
